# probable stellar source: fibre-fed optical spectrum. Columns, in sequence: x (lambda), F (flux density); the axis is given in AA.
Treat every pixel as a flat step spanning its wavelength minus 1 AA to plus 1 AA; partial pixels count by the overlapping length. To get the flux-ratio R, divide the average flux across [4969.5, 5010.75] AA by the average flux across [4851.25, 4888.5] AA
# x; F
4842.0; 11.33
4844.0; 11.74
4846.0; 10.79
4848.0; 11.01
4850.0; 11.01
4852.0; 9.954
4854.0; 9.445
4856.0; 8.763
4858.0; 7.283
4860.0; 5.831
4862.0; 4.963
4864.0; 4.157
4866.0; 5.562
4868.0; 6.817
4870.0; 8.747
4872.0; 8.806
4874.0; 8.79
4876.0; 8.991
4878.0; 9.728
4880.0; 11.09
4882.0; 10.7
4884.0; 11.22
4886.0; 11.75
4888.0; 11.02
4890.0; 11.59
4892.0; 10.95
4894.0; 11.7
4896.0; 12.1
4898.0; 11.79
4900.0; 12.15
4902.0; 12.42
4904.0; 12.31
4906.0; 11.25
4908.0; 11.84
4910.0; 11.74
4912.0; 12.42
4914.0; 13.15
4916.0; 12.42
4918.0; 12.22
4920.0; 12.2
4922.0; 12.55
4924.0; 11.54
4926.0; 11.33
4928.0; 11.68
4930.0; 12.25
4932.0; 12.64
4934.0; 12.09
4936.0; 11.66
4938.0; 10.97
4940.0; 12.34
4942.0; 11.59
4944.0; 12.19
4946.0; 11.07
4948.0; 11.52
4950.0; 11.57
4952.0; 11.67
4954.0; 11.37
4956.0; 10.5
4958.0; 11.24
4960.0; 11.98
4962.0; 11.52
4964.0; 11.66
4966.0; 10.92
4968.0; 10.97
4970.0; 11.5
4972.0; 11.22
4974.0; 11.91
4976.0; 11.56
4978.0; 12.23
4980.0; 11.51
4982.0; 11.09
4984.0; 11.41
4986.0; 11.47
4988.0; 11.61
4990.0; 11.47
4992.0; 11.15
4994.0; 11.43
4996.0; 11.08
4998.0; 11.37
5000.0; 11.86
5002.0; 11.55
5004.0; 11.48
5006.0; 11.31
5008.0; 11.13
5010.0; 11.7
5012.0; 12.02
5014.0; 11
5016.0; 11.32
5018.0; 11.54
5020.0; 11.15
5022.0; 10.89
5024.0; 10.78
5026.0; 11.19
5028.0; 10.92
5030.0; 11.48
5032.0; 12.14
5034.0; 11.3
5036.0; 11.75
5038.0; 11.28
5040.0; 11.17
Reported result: 1.3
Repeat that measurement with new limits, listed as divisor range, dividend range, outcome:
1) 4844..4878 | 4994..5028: 1.36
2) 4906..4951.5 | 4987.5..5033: 0.95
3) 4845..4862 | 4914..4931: 1.34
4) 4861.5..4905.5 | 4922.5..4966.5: 1.17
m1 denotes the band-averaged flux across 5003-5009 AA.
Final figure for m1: 11.3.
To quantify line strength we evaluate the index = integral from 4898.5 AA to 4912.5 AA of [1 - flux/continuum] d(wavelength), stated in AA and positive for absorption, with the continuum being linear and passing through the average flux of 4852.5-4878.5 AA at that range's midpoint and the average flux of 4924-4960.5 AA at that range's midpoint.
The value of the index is -3.4 AA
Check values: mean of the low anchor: 7.53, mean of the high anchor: 11.6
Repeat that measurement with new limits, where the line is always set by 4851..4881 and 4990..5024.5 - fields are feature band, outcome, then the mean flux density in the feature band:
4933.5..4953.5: -3.8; 11.6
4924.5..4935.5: -2.9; 12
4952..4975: -2.4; 11.4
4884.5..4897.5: -4.5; 11.5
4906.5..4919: -4.4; 12.3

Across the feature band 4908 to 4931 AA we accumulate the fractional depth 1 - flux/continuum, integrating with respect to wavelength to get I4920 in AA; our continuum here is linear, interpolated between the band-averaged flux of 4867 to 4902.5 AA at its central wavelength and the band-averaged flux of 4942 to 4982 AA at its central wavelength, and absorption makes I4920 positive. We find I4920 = -2.4 AA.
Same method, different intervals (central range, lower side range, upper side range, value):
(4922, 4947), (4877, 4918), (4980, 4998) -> -0.6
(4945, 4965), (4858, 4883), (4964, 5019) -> -2.0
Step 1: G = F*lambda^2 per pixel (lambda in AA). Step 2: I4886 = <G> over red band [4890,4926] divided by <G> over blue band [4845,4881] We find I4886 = 1.45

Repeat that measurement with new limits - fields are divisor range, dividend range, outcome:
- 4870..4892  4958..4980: 1.16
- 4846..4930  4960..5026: 1.14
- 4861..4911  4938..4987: 1.17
